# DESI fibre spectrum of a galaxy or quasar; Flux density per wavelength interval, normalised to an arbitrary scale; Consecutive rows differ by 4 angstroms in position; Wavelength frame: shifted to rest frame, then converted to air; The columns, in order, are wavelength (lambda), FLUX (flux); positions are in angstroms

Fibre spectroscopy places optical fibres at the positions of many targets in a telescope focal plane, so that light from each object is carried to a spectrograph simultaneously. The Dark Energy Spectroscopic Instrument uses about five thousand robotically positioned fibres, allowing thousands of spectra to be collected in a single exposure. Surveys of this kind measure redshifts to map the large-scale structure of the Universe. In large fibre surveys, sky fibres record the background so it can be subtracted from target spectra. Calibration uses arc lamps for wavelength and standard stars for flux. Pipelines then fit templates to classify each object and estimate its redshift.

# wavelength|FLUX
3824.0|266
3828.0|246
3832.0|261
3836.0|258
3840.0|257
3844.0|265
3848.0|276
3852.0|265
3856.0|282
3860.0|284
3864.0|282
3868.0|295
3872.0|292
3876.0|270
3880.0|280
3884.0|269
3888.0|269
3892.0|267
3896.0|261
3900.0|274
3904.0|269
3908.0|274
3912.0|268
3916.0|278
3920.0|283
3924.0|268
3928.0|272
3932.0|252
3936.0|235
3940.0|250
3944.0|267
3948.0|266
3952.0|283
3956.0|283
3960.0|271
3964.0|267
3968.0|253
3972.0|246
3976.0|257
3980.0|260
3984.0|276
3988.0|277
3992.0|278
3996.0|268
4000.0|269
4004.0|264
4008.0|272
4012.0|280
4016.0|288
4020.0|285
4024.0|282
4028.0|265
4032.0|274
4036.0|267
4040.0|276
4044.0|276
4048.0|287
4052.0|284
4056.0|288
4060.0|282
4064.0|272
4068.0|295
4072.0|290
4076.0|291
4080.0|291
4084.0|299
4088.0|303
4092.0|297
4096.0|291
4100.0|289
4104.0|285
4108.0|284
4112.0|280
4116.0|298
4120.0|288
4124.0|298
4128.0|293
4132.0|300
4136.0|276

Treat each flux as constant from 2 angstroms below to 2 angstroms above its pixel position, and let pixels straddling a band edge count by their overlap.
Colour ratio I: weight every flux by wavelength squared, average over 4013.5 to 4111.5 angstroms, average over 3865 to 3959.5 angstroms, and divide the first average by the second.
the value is 1.1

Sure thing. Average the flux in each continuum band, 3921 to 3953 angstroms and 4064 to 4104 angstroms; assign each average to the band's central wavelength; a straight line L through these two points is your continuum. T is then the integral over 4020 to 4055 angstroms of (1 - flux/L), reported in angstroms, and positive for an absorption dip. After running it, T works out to 0.7 angstroms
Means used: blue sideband 262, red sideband 292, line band 277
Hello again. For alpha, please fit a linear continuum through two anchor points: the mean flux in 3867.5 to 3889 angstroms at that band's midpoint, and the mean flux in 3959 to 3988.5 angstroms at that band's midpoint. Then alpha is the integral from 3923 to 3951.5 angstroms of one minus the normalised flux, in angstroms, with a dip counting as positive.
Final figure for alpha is 0.96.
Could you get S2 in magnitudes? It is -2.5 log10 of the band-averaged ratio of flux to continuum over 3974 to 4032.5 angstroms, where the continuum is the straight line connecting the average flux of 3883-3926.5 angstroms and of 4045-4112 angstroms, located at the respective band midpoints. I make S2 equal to 0.03 mag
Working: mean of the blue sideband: 271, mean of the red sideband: 289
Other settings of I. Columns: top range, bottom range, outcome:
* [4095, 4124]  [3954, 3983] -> 1.18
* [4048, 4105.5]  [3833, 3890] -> 1.18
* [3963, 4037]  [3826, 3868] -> 1.09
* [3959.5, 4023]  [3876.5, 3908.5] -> 1.05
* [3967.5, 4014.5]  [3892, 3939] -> 1.04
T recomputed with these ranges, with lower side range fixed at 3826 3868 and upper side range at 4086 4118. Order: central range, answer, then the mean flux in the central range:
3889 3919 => 0.4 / 271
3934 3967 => 1.5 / 265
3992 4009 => 0.8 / 269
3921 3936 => 0.8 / 261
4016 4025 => 0.0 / 285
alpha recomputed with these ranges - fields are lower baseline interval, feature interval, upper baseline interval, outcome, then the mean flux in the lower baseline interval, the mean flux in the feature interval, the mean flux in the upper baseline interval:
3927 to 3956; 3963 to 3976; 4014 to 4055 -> 0.6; 262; 255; 279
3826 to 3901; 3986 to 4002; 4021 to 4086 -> 0.3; 271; 273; 282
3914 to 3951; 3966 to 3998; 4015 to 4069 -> 0.8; 264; 264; 280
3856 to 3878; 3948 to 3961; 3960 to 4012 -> -0.3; 284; 278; 266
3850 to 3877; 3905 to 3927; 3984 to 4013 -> 0.3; 282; 274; 273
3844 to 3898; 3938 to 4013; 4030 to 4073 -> 3.0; 276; 268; 281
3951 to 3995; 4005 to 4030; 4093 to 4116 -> -0.3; 268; 278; 287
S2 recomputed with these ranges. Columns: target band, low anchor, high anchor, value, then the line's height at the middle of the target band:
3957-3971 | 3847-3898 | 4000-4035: 0.049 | 276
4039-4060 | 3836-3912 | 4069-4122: 0.019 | 288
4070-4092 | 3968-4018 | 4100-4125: -0.044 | 283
